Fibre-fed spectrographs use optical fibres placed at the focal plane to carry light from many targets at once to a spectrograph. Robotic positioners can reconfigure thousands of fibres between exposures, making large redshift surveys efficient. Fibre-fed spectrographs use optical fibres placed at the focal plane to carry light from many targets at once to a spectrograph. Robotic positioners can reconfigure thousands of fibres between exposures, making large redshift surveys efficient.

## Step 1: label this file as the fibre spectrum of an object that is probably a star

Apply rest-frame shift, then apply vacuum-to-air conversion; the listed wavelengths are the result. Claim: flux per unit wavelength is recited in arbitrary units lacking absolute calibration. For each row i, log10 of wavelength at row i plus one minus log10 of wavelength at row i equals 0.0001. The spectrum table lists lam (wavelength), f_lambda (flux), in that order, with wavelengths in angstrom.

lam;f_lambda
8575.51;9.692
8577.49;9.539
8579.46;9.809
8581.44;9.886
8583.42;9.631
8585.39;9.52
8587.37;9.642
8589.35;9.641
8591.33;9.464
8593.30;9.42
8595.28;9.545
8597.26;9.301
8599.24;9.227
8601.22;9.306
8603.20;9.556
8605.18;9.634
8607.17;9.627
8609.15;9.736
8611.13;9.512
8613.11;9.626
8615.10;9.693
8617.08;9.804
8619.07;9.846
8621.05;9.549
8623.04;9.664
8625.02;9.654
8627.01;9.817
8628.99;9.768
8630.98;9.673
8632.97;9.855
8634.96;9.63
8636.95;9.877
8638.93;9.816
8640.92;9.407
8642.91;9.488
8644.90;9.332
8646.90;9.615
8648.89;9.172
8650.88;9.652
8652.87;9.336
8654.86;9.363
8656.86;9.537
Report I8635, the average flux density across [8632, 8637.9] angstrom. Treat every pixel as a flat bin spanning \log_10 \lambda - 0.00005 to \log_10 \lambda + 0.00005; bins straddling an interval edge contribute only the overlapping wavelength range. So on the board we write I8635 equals 9.78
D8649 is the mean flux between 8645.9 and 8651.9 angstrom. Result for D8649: 9.48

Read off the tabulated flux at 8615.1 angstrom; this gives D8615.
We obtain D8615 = 9.693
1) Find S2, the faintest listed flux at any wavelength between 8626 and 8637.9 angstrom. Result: 9.63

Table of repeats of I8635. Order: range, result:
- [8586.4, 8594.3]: 9.55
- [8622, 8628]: 9.71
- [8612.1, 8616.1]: 9.66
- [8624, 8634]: 9.75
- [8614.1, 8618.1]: 9.73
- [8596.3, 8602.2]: 9.28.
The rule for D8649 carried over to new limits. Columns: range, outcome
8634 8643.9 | 9.65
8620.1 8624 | 9.6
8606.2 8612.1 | 9.63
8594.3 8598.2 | 9.42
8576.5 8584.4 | 9.71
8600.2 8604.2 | 9.44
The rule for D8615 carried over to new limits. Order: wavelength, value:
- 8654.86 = 9.363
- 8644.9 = 9.332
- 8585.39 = 9.52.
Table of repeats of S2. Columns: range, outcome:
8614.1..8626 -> 9.549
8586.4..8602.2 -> 9.227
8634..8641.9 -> 9.407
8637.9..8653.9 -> 9.172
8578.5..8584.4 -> 9.631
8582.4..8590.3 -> 9.52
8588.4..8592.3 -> 9.464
